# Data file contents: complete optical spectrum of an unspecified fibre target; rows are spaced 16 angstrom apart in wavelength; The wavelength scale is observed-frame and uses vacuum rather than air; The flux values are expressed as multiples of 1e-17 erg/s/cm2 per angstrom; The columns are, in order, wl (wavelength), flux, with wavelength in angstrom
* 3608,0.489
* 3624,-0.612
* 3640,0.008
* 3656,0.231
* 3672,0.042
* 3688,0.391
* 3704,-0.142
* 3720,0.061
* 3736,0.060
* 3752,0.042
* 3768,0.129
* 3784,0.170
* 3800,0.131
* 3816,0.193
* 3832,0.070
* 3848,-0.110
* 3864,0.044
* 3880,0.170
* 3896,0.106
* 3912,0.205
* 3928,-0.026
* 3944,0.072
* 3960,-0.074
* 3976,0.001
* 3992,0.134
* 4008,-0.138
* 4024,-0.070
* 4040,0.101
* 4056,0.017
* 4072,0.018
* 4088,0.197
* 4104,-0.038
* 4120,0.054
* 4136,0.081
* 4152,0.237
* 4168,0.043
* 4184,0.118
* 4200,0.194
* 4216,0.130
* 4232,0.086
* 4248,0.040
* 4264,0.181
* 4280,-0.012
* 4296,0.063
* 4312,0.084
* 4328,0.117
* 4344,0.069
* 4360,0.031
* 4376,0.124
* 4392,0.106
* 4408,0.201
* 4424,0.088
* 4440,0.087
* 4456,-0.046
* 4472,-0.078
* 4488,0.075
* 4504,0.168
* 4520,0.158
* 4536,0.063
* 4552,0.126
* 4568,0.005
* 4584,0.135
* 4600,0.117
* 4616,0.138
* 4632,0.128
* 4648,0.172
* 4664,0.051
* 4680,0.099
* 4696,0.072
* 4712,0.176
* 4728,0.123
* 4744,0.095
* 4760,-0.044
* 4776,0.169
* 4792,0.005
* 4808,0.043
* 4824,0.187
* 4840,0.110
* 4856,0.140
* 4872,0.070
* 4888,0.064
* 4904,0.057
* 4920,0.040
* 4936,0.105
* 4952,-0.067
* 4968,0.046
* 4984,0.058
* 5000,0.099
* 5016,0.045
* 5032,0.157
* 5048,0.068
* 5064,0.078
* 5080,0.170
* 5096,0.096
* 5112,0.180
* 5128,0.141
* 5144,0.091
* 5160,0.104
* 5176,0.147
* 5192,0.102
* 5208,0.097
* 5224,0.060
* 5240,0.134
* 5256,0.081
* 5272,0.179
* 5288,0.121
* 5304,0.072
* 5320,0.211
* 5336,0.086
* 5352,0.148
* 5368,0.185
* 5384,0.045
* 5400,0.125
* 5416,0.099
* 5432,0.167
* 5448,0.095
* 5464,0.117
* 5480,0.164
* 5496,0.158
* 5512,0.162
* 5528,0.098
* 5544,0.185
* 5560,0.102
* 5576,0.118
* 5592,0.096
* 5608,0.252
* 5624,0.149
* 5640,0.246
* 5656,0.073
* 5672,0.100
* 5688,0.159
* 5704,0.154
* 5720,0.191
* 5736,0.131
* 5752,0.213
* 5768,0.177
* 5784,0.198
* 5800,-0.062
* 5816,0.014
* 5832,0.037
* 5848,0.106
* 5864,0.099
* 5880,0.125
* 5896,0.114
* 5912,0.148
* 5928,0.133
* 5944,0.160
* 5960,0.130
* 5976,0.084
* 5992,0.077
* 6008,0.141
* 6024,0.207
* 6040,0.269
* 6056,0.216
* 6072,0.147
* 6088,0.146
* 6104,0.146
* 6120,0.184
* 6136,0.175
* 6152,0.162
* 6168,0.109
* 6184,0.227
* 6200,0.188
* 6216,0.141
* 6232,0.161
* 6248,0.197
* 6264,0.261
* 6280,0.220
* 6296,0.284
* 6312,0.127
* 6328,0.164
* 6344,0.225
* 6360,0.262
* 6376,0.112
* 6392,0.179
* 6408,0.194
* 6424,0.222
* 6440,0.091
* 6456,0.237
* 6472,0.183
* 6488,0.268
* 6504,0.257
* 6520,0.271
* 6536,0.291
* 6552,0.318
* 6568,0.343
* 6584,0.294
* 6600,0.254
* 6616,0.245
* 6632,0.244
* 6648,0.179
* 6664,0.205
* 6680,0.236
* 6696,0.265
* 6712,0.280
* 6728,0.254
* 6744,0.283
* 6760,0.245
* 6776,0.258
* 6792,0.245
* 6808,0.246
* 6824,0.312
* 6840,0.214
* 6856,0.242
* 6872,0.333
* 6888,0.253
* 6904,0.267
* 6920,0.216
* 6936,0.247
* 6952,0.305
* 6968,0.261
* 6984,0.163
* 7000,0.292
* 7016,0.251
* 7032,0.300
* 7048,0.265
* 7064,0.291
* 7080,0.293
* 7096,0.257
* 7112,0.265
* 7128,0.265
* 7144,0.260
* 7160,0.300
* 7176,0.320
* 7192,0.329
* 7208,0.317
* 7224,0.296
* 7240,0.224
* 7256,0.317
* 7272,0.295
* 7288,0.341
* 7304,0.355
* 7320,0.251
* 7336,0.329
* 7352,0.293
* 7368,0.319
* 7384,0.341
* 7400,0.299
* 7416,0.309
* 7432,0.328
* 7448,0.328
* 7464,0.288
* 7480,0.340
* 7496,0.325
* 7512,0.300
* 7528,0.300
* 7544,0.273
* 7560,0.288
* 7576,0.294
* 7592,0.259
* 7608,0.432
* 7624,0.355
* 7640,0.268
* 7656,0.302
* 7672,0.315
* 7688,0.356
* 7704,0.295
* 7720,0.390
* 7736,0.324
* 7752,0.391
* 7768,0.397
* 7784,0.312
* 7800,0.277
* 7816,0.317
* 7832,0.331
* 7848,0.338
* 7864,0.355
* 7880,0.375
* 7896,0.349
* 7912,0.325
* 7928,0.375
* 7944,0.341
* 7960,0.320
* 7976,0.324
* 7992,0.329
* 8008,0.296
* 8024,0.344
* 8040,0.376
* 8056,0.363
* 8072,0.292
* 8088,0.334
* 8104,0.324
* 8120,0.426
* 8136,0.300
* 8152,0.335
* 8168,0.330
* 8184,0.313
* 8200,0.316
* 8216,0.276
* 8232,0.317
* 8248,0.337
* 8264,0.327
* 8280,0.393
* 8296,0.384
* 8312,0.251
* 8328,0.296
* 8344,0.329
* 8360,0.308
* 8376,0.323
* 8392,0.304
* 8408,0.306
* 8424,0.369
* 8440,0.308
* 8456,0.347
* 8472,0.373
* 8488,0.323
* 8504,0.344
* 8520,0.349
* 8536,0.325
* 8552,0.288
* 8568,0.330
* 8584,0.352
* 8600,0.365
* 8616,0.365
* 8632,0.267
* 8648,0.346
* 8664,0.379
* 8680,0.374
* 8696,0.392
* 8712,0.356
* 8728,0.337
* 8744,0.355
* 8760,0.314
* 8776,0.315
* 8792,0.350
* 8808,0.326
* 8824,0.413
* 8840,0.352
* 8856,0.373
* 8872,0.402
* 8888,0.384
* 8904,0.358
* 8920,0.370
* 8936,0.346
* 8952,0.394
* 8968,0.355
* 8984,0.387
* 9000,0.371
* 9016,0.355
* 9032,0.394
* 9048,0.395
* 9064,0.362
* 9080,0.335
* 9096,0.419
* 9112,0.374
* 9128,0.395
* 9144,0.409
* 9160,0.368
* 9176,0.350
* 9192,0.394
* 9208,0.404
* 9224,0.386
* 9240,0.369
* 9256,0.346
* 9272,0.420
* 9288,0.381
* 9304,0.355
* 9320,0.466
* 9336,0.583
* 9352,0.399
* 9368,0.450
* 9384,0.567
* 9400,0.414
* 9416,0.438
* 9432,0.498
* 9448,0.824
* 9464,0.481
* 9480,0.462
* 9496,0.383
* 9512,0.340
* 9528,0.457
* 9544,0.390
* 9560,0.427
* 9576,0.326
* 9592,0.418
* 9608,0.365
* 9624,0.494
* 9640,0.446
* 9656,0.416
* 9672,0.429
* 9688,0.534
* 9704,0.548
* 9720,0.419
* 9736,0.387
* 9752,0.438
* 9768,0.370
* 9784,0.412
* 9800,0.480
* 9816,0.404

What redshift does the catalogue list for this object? 0.622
